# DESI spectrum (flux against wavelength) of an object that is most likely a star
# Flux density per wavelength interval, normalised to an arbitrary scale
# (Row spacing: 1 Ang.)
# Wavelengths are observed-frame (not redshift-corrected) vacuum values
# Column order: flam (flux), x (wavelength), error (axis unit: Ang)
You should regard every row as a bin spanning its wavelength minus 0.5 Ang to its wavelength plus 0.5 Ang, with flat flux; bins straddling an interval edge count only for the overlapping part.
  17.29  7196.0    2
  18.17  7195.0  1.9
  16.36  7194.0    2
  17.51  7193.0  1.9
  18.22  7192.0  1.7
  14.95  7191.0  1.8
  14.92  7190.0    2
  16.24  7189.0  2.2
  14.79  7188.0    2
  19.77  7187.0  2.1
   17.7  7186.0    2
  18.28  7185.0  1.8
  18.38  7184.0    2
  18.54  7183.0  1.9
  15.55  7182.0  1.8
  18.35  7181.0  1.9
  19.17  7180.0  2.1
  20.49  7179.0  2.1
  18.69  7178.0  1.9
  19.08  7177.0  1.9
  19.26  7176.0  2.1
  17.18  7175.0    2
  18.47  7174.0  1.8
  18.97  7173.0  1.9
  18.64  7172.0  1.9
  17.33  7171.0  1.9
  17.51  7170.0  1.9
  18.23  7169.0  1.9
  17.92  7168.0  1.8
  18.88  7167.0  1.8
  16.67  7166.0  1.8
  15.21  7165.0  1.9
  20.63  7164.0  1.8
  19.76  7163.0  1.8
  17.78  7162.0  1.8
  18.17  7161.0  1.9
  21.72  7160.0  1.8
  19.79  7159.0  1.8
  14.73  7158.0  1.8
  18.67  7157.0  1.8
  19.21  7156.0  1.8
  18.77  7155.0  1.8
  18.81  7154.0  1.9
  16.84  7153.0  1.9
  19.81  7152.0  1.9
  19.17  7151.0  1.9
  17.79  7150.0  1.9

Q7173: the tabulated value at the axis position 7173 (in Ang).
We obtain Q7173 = 18.97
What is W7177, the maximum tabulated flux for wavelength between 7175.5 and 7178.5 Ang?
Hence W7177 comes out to 19.26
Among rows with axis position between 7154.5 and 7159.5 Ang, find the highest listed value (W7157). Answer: 19.79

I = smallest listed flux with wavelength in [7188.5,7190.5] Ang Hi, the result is 14.92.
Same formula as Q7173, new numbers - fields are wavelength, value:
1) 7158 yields 14.73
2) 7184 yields 18.38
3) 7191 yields 14.95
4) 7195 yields 18.17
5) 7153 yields 16.84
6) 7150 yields 17.79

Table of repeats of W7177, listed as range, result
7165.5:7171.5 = 18.88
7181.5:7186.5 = 18.54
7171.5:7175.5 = 18.97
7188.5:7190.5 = 16.24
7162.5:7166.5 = 20.63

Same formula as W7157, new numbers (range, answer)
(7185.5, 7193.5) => 19.77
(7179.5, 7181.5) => 19.17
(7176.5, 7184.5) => 20.49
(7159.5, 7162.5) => 21.72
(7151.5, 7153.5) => 19.81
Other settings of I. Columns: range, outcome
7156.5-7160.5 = 14.73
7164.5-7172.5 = 15.21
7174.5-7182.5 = 15.55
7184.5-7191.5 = 14.79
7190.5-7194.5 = 14.95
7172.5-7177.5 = 17.18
